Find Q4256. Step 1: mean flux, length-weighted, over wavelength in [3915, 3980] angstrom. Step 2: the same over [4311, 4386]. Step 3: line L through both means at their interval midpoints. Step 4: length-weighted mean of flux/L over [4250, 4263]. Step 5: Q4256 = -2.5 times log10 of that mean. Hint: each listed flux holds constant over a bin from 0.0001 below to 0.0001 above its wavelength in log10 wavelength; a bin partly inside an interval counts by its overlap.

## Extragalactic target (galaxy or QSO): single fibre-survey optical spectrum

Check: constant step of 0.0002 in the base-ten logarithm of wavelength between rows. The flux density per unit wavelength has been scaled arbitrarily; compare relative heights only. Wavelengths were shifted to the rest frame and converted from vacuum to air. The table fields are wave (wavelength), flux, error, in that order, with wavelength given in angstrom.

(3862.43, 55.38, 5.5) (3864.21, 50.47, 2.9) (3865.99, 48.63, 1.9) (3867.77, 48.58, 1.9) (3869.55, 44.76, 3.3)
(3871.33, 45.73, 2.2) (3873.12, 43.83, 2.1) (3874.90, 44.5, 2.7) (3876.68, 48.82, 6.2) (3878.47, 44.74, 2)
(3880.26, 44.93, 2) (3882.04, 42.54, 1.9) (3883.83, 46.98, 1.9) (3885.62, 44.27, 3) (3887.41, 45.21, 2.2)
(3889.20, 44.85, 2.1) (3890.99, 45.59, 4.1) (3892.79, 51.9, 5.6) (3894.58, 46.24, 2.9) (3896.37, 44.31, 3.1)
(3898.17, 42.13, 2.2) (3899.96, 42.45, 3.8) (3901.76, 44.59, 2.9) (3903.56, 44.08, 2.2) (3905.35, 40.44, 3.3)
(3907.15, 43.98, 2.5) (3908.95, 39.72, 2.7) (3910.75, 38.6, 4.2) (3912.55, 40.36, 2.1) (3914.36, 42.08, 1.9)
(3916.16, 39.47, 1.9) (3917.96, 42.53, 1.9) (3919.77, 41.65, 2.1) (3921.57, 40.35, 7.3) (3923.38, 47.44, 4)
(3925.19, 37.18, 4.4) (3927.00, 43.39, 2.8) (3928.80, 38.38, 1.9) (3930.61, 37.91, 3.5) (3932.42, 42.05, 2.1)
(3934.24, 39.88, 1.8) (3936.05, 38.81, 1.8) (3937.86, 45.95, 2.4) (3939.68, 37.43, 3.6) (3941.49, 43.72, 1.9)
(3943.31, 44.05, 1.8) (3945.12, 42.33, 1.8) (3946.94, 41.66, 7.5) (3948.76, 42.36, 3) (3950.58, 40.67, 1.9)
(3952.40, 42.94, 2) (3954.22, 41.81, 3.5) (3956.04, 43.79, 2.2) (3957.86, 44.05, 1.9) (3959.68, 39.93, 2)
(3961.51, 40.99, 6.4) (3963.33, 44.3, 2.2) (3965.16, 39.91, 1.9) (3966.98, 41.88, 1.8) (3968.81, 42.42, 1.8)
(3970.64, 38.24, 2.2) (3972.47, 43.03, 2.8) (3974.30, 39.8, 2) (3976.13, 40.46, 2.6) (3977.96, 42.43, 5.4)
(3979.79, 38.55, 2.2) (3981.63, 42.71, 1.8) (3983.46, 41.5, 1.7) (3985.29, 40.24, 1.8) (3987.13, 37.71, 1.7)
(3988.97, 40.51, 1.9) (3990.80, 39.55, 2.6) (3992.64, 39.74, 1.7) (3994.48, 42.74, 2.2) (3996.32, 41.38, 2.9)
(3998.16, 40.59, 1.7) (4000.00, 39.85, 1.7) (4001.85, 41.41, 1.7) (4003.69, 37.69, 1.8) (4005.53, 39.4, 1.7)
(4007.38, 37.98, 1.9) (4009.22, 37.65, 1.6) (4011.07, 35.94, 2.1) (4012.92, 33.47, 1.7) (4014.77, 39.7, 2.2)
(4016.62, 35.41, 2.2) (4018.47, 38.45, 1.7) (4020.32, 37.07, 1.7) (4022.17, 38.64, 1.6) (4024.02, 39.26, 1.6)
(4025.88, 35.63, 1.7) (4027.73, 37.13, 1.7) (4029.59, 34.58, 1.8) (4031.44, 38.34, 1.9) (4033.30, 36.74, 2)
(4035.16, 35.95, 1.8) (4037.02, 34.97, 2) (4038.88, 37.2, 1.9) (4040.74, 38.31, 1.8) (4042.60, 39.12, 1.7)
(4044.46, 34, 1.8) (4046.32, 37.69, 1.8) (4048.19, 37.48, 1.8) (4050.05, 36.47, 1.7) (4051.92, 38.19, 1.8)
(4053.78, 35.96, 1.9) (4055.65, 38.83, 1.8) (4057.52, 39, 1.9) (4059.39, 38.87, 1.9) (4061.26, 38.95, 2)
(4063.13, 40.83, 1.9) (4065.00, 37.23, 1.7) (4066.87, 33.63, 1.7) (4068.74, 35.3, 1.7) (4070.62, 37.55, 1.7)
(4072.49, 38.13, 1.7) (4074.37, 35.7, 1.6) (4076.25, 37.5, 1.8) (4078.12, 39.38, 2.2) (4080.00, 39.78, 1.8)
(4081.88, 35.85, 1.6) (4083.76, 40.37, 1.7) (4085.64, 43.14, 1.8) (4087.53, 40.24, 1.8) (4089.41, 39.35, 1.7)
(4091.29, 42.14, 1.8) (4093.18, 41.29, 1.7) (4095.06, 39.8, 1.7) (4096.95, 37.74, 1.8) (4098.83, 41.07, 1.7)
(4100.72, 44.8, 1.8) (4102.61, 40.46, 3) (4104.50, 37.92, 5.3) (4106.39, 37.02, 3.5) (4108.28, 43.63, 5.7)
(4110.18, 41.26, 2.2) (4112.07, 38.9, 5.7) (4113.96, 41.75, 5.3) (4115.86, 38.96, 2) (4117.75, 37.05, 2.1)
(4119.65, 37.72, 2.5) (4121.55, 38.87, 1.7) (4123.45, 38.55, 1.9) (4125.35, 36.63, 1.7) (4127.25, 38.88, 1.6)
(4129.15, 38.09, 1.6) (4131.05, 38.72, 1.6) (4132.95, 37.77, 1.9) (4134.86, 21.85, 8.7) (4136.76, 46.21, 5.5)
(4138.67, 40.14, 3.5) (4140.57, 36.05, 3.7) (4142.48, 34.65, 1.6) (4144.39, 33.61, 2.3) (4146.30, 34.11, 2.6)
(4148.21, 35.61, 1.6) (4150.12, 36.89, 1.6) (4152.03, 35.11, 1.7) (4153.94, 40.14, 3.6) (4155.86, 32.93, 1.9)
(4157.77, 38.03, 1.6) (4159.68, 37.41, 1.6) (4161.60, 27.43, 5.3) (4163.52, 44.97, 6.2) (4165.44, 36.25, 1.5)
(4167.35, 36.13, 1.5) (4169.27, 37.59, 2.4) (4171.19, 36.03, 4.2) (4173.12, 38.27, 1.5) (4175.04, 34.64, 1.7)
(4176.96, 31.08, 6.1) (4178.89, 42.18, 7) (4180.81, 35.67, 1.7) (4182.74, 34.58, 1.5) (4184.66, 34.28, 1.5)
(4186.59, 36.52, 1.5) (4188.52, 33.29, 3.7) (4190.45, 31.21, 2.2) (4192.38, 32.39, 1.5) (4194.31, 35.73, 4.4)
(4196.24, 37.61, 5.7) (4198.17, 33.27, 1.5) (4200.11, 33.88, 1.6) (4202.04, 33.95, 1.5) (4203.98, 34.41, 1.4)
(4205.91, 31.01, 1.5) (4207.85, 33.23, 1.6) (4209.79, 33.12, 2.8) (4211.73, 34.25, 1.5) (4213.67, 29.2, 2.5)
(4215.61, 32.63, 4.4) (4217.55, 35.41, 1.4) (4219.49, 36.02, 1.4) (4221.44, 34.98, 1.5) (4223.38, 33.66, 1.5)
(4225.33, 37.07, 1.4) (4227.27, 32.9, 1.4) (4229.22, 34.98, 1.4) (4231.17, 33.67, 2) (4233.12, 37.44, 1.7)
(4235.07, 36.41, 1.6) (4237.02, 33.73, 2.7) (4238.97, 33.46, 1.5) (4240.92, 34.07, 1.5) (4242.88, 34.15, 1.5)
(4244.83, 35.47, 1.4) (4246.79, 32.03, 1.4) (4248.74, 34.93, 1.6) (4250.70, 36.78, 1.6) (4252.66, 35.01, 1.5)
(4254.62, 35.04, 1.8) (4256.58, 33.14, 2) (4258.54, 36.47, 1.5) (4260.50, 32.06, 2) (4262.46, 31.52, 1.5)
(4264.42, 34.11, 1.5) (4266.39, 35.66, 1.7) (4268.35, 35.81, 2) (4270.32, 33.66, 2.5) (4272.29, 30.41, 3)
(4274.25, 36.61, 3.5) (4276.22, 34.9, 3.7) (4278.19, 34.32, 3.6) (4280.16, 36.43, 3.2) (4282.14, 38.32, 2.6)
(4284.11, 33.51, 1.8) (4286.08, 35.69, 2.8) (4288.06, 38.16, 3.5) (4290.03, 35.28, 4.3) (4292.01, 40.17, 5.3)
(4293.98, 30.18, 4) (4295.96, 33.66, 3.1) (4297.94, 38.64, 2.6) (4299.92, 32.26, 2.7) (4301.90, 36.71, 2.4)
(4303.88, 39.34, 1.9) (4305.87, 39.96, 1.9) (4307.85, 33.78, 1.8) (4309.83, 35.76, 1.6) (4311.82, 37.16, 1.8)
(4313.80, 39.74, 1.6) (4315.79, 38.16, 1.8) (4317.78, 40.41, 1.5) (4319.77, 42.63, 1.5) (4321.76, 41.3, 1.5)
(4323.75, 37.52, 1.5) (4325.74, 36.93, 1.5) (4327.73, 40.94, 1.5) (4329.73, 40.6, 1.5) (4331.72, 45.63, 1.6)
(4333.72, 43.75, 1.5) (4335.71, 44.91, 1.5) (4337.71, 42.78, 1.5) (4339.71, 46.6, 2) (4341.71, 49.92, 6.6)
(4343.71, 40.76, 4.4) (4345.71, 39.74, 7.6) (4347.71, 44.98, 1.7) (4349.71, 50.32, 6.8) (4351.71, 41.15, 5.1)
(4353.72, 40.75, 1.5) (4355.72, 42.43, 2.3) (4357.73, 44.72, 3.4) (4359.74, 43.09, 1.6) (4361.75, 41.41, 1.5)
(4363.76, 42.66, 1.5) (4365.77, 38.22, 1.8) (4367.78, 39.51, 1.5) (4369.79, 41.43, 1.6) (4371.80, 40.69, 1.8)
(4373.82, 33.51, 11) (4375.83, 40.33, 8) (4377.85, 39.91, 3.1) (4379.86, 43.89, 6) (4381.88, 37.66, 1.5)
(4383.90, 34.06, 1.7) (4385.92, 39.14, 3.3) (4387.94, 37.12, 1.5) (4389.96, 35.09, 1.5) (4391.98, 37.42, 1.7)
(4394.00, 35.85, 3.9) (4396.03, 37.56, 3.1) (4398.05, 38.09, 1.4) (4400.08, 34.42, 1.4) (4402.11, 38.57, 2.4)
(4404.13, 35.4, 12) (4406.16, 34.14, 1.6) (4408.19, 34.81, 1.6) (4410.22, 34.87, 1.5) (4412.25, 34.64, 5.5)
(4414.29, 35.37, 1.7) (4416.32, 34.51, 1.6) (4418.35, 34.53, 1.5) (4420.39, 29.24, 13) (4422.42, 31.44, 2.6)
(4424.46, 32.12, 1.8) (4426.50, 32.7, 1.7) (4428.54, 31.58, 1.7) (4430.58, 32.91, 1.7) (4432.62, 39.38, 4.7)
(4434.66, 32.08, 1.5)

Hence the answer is 0.20 mag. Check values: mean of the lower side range 41.5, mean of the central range 34.3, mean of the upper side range 41.3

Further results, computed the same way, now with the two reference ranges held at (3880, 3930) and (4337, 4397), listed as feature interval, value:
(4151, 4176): 0.144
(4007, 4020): 0.153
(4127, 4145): 0.147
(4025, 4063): 0.138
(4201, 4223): 0.233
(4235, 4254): 0.196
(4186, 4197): 0.208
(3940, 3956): 0.012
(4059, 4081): 0.122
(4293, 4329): 0.096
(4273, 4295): 0.154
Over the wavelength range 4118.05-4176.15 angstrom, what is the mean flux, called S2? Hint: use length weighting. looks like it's 36.6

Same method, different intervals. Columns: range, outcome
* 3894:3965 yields 41.9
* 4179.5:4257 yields 34.3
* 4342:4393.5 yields 40.5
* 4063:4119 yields 39.2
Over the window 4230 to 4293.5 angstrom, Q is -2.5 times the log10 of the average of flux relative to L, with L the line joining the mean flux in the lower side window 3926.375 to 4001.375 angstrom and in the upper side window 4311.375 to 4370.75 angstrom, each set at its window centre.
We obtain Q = 0.20 mag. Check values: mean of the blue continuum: 41.2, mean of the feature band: 34.9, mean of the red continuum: 42.1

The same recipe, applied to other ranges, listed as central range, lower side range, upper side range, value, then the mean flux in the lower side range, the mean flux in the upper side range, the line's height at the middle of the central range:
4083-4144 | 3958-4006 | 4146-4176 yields -0.04 mag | 40.7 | 36.4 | 37.5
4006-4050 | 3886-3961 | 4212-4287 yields 0.08 mag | 42.3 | 34.5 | 39.8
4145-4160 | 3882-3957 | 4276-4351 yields 0.13 mag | 42.5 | 39.3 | 40.6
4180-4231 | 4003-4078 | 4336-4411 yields 0.14 mag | 37.3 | 39.9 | 38.6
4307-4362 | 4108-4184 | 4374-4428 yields -0.16 mag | 37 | 35.8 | 36.1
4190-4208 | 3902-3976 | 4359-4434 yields 0.15 mag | 41.5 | 36.6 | 38.7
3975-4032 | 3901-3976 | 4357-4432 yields 0.05 mag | 41.5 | 36.8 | 40.9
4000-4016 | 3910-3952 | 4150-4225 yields 0.04 mag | 41.3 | 35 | 39.4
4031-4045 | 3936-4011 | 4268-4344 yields 0.10 mag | 41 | 38.3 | 40.5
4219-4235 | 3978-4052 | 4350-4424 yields 0.09 mag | 38.3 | 37.8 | 38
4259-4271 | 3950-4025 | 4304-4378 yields 0.20 mag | 40.1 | 41.2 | 40.9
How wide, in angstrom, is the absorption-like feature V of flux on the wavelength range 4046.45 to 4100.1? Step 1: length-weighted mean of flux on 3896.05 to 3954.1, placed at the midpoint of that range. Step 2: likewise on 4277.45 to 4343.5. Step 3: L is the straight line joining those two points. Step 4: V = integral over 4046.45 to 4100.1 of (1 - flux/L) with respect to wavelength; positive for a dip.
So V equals 2.6 angstrom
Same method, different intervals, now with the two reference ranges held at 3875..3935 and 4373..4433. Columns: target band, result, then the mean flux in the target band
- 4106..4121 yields 0.1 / 39.6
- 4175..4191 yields 1.6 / 34.9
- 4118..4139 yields 1.2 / 37.5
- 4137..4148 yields 0.9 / 36.4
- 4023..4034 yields 1.1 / 37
